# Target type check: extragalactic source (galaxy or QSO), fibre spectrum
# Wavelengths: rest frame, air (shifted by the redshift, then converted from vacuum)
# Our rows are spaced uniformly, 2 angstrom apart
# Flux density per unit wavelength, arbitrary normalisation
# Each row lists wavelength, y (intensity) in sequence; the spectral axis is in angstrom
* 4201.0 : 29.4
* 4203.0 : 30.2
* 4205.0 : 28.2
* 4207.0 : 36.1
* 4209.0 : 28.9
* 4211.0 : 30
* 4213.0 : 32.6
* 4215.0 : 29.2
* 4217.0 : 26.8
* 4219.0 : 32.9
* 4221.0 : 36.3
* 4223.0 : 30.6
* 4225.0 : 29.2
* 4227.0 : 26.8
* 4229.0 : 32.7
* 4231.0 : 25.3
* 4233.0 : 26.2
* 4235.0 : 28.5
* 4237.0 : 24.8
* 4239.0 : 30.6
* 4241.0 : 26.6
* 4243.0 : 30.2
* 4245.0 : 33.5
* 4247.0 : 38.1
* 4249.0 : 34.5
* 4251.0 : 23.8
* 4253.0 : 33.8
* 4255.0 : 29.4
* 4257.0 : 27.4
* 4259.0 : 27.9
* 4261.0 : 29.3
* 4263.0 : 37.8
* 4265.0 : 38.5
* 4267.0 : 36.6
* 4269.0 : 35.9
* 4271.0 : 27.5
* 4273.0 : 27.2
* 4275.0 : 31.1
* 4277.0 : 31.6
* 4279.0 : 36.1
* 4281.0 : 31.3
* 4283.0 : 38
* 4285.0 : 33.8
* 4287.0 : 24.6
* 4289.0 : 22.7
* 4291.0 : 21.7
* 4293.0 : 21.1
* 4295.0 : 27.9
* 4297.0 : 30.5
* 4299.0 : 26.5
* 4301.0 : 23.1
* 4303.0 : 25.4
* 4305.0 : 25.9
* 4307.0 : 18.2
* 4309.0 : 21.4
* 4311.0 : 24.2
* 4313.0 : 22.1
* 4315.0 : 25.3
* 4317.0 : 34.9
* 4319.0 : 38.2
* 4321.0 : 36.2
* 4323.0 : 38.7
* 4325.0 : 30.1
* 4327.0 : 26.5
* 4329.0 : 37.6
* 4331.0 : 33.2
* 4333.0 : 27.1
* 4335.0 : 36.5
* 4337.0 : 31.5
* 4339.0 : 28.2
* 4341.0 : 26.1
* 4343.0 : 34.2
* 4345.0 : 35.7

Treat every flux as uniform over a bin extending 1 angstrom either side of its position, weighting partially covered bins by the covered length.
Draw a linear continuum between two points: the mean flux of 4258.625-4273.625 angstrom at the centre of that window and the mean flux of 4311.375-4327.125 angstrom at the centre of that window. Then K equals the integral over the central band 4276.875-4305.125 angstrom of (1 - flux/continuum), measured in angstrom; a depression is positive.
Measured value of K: 3.8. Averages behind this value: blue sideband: 32.9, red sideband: 31.5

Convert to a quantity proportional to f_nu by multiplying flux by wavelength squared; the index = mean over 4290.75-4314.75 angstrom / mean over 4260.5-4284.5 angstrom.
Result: 0.73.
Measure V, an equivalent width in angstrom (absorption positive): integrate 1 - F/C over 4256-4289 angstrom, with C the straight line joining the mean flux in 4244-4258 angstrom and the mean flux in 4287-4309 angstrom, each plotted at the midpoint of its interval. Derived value -4.4 angstrom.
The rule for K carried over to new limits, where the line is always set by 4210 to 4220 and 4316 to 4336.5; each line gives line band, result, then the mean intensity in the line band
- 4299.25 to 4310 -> 3.27 angstrom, 23.1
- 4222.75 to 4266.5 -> 1.32 angstrom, 30.3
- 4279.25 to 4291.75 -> 1.25 angstrom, 29.3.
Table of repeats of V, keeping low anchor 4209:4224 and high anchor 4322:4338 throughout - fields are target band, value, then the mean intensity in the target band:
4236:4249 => 0.20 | 30.9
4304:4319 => 3.20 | 25.5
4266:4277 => 0.06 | 31.7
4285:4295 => 2.46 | 24.2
